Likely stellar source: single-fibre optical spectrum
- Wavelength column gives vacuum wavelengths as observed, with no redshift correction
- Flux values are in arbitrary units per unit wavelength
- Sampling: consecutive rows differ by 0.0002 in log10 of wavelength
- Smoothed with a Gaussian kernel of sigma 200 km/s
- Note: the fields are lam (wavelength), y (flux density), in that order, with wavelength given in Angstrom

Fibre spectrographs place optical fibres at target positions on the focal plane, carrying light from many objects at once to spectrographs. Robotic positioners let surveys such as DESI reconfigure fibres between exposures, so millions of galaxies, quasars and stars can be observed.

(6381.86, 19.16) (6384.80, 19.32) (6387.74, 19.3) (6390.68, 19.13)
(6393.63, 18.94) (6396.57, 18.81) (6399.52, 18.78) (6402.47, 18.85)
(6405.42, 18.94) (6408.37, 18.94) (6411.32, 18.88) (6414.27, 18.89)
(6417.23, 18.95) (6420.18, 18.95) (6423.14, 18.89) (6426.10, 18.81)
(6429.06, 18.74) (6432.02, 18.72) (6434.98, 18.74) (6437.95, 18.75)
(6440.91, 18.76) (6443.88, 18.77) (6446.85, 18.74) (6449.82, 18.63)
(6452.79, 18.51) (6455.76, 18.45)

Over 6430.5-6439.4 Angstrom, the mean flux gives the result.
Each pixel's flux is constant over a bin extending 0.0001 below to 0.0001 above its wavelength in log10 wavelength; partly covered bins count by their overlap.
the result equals 18.7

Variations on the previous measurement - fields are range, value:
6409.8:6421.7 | 18.9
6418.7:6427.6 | 18.9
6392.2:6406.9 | 18.9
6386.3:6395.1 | 19.1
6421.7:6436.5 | 18.8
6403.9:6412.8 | 18.9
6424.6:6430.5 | 18.8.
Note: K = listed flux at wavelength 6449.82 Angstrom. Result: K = 18.63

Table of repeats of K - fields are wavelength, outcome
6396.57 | 18.81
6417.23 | 18.95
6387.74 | 19.3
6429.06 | 18.74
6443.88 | 18.77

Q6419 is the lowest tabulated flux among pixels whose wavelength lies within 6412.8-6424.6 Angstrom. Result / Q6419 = 18.89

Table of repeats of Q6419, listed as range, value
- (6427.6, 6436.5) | 18.72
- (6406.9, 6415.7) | 18.88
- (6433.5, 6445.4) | 18.74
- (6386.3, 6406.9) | 18.78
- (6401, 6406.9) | 18.85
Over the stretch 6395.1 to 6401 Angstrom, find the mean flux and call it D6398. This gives 18.8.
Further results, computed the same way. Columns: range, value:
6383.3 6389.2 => 19.3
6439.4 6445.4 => 18.8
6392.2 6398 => 18.9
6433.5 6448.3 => 18.7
